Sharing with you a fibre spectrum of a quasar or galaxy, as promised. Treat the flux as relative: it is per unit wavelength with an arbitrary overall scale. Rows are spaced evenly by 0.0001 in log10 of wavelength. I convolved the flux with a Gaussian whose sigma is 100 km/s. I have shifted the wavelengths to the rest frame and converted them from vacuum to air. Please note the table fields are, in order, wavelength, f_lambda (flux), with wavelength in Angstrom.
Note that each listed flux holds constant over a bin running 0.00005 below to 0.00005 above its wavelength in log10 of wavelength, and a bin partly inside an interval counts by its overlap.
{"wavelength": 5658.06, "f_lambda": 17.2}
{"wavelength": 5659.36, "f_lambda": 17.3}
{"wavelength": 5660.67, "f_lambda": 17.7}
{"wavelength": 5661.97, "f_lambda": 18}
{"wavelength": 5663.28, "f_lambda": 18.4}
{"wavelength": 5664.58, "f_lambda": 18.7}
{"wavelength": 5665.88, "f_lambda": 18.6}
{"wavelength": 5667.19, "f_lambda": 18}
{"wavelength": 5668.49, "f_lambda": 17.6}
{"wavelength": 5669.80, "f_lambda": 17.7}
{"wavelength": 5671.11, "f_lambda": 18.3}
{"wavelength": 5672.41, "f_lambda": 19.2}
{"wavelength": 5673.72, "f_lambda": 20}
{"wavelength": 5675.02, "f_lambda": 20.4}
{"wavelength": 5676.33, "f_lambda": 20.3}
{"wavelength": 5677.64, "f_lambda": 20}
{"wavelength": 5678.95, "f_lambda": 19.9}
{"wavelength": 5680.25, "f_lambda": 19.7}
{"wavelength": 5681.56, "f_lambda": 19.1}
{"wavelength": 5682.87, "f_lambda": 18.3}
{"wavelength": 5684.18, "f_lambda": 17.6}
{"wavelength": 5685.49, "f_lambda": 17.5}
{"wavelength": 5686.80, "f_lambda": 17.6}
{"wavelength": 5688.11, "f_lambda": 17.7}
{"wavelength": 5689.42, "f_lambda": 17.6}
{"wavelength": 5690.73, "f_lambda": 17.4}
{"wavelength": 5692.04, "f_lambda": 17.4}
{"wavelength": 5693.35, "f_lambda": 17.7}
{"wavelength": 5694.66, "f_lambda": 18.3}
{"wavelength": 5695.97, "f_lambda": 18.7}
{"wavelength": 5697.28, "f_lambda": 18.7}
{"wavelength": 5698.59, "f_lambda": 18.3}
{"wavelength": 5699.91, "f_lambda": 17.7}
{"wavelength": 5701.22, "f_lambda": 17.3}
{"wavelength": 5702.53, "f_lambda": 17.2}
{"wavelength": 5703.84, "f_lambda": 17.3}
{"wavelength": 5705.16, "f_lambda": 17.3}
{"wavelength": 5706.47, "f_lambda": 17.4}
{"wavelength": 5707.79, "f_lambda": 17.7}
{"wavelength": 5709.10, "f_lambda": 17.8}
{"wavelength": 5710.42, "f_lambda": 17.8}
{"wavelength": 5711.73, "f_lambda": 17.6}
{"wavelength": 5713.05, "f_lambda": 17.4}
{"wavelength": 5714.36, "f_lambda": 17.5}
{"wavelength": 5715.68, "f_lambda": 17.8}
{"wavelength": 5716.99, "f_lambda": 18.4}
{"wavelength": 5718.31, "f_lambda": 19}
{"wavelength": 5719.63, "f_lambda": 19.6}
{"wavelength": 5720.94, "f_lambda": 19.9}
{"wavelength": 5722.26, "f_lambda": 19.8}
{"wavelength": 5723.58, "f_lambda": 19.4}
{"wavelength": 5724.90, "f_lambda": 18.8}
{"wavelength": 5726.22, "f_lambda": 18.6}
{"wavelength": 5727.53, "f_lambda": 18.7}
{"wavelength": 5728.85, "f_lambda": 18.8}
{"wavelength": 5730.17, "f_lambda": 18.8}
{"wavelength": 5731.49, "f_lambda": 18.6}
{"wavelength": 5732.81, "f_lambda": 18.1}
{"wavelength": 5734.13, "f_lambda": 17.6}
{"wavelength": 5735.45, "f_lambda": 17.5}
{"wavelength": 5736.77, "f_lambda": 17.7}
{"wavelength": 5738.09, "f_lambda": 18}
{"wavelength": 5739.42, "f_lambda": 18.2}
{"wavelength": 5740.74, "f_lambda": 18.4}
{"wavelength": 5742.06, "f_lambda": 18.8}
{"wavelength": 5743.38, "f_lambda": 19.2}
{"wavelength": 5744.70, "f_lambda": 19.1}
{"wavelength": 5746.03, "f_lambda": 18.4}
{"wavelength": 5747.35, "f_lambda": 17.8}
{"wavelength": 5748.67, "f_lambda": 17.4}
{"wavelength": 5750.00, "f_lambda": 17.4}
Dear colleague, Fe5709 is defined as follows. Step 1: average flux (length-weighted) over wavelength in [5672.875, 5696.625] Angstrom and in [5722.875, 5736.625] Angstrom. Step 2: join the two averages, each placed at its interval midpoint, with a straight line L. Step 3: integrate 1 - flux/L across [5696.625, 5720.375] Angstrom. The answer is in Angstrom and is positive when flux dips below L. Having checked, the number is 0.8 Angstrom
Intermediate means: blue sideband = 18.6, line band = 17.9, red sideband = 18.5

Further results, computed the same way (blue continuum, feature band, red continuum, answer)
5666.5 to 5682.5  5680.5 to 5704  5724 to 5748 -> 1.3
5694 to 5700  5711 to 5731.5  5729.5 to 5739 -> -0.6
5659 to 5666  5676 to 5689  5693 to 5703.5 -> -0.5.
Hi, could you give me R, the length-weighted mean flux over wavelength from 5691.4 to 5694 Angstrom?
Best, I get 17.6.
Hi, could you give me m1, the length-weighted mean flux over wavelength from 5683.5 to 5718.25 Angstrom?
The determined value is 17.7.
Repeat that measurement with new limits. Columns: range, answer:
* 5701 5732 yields 18.3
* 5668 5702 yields 18.5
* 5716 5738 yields 18.7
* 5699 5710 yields 17.5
